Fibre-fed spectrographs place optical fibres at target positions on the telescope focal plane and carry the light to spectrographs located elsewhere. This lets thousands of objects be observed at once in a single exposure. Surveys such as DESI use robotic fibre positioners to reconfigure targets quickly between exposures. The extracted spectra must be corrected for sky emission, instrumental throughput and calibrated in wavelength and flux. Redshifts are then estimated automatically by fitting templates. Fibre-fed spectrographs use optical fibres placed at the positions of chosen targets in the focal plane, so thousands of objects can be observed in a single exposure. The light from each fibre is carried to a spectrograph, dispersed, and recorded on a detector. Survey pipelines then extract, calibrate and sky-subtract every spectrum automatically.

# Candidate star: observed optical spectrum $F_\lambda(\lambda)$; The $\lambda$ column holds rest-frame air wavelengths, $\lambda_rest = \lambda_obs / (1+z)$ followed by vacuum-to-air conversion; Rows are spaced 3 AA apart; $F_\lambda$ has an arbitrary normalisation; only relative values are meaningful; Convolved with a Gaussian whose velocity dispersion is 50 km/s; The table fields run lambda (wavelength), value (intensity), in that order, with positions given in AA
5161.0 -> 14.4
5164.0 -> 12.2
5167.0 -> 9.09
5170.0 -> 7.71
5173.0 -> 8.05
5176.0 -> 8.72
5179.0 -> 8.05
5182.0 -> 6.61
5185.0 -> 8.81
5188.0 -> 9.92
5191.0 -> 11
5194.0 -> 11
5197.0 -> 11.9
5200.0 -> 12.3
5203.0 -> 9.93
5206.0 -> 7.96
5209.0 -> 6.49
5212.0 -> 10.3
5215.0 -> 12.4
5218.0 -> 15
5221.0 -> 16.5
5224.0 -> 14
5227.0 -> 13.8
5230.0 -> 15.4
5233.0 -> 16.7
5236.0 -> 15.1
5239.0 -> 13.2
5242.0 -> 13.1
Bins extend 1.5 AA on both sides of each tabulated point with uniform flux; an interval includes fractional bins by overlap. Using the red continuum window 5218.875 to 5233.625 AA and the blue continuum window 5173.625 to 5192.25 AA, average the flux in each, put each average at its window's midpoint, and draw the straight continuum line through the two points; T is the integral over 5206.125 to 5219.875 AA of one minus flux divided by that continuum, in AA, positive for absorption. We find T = 2.5 AA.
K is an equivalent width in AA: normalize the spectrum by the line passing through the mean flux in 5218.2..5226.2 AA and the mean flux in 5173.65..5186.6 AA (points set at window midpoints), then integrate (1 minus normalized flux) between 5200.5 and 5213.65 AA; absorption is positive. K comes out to 3.7 AA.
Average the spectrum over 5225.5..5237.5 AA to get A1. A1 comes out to 15.2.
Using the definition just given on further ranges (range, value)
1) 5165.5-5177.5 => 8.39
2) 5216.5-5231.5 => 14.9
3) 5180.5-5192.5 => 9.08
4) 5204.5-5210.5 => 7.22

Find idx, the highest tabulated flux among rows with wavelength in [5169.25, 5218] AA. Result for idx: 15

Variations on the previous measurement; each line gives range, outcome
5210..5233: 16.7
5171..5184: 8.72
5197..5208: 12.3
